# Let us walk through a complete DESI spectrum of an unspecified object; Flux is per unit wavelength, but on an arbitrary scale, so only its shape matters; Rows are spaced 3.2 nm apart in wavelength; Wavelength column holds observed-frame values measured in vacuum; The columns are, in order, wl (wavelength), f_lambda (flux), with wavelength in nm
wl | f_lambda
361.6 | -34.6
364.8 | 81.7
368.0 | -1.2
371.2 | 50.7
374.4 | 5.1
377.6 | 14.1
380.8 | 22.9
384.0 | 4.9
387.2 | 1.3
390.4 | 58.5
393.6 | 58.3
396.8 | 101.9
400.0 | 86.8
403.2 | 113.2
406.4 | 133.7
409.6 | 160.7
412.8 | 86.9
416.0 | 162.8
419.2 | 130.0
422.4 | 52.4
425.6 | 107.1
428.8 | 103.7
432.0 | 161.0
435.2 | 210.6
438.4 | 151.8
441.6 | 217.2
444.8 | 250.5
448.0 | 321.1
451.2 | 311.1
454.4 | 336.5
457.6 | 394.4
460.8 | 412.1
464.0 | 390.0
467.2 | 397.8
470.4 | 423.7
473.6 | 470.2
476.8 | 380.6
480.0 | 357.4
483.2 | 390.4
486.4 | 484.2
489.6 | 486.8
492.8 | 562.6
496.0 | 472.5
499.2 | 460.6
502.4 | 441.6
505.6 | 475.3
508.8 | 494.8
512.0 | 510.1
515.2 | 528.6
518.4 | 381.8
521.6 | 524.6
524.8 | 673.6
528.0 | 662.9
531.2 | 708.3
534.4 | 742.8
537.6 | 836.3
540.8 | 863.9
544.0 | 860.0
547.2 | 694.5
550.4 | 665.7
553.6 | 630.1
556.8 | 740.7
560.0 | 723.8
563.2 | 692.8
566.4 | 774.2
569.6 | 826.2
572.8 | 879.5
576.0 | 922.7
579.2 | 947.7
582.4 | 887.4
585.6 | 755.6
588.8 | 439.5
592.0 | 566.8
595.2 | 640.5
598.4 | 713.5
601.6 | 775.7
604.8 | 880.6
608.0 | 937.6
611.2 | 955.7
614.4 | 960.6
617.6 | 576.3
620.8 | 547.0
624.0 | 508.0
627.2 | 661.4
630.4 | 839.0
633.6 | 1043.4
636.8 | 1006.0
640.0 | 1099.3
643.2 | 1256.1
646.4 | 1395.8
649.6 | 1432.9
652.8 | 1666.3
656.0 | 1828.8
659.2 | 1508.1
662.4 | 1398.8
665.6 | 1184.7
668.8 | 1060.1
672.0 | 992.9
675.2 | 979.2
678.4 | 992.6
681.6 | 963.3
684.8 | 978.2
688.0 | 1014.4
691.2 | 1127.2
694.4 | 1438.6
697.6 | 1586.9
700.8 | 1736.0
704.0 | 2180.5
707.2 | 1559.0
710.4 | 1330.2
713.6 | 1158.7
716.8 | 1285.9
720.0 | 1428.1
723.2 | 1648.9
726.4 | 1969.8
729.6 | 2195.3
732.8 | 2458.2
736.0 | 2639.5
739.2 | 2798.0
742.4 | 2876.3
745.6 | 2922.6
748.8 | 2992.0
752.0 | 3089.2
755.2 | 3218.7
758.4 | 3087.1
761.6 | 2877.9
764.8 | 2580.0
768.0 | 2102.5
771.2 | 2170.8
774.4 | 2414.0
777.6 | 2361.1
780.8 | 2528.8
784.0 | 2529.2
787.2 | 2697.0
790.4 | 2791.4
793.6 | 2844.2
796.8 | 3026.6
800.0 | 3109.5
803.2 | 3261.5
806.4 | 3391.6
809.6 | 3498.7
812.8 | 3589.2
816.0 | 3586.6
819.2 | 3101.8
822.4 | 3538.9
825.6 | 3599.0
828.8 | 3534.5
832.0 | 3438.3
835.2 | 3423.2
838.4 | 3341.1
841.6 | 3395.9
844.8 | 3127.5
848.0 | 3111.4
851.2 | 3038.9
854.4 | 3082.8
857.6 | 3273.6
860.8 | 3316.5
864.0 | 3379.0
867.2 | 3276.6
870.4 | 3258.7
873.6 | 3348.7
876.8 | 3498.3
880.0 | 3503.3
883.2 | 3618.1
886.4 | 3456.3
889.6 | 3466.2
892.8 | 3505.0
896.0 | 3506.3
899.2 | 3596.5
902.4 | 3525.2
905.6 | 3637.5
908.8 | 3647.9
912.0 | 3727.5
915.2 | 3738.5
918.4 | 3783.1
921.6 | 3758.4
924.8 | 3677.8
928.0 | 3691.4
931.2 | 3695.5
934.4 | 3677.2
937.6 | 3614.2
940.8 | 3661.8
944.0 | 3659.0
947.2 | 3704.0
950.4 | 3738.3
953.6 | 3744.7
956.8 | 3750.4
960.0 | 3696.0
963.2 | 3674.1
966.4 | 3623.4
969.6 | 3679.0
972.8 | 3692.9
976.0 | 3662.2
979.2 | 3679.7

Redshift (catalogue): 0.00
